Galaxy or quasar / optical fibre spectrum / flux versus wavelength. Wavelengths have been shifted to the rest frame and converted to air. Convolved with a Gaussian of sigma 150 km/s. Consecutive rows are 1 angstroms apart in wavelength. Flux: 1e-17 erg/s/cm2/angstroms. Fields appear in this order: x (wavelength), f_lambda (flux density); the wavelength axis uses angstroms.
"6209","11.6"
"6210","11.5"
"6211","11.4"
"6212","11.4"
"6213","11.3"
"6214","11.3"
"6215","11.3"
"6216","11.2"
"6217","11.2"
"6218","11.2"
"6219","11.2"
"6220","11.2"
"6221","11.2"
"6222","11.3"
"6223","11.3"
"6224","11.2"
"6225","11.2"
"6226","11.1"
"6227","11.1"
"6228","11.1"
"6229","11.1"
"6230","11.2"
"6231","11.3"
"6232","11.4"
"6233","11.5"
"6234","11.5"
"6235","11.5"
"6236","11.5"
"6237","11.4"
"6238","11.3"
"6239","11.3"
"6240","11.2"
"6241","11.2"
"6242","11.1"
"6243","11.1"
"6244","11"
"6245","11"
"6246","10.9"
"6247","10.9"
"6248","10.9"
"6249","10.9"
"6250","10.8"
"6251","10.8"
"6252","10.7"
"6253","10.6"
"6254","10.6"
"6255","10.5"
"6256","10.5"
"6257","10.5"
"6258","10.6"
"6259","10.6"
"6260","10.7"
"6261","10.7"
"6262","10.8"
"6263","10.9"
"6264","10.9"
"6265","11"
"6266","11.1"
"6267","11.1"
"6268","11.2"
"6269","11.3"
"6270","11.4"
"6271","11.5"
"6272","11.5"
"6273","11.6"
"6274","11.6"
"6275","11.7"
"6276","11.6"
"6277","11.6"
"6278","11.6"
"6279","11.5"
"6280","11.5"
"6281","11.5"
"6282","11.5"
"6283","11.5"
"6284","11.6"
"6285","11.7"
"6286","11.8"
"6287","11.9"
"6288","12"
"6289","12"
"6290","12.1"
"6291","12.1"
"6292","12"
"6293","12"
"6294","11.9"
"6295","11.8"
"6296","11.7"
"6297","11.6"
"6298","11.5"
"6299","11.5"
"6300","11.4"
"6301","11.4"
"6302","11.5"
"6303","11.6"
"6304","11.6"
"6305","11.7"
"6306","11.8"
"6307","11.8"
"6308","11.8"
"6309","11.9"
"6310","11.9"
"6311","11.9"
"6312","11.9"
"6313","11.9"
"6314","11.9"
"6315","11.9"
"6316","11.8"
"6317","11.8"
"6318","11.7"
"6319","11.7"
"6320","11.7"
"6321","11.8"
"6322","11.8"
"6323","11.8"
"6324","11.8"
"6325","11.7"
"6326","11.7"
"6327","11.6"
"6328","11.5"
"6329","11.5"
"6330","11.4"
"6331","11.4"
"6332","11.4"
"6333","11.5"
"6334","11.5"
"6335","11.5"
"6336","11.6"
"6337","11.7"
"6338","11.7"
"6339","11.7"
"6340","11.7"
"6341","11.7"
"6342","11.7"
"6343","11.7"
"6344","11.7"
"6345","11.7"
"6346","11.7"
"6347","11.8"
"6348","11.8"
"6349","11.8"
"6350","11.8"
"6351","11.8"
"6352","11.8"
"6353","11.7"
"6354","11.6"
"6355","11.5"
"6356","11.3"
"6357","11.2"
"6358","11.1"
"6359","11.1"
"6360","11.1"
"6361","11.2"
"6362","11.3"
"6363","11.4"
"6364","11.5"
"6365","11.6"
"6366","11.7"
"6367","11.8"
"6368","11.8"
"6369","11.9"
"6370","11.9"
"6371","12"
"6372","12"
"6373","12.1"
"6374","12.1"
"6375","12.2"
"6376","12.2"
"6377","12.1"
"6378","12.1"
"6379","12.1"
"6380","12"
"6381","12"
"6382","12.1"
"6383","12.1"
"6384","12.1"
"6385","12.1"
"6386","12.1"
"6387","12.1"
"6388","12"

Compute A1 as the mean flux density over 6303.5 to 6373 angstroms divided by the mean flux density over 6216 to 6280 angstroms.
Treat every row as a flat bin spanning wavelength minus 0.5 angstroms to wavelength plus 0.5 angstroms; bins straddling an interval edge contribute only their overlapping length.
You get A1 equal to 1.0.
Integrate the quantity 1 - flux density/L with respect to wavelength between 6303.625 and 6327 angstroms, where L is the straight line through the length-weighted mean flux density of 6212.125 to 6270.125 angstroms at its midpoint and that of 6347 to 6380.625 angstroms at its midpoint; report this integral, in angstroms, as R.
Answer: -0.7 angstroms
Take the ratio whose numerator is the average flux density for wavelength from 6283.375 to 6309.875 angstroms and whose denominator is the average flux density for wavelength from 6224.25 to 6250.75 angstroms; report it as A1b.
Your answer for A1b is 1.05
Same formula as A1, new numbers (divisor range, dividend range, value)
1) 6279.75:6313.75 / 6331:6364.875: 0.98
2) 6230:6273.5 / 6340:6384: 1.06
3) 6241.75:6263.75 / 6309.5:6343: 1.09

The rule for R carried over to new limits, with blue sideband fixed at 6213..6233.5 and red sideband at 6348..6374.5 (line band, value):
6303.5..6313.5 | -0.3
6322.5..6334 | 0.0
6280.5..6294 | -0.5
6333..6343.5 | -0.1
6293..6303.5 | -0.2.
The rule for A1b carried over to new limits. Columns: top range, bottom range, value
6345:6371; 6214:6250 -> 1.03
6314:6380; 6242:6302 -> 1.04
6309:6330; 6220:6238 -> 1.04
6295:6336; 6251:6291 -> 1.04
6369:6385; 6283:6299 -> 1.02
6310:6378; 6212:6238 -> 1.04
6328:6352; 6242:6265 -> 1.08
